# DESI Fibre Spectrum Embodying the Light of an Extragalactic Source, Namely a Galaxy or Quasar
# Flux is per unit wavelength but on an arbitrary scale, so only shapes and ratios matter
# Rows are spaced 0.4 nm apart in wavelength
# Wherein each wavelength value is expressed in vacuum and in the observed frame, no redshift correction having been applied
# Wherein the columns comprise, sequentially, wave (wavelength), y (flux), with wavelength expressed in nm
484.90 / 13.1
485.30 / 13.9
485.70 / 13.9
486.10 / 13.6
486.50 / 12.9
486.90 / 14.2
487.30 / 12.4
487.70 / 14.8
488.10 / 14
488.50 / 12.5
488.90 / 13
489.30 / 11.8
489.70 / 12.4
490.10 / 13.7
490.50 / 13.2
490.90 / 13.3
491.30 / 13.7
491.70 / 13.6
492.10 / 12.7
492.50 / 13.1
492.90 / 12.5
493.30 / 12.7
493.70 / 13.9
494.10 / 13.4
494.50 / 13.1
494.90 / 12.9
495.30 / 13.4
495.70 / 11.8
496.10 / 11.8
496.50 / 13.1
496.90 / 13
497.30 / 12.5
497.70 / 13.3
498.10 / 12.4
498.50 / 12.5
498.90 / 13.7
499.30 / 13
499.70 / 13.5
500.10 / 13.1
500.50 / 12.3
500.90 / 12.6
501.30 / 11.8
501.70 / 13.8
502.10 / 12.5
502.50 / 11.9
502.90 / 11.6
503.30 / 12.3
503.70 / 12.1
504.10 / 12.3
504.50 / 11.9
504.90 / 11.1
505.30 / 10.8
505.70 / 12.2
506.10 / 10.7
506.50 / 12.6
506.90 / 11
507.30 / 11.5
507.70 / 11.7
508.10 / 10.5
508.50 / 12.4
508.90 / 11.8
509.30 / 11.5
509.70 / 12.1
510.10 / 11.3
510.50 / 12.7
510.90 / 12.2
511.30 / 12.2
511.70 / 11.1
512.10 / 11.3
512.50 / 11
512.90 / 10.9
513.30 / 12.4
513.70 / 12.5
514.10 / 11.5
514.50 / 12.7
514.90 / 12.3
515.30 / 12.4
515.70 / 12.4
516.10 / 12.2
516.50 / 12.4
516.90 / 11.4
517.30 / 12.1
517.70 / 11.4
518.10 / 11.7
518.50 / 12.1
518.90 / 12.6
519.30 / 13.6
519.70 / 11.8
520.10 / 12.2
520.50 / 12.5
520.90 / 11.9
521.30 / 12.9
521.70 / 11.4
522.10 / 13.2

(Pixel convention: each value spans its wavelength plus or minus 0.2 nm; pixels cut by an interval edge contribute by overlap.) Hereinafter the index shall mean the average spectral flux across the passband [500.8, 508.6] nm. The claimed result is 11.8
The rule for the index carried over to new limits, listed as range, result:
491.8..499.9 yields 12.9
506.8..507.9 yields 11.4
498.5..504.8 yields 12.5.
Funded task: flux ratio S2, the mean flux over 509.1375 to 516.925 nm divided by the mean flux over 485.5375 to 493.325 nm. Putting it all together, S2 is 0.90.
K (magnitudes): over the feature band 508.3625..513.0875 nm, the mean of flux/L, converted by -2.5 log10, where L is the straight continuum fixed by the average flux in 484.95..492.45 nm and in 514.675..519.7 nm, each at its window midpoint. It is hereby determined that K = 0.07 mag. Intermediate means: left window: 13.3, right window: 12.2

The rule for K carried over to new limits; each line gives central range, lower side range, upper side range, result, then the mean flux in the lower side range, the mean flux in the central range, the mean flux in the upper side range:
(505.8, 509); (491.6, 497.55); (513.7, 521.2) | 0.087 mag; 12.9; 11.5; 12.2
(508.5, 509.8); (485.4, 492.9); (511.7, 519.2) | 0.036 mag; 13.3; 11.9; 12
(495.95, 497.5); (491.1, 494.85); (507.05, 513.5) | 0.019 mag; 13.2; 12.6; 11.7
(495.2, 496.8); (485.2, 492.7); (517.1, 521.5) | 0.047 mag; 13.3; 12.5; 12.3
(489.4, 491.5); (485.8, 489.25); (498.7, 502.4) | 0.006 mag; 13.4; 13.2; 12.9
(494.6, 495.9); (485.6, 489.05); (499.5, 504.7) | 0.016 mag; 13.5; 12.7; 12.4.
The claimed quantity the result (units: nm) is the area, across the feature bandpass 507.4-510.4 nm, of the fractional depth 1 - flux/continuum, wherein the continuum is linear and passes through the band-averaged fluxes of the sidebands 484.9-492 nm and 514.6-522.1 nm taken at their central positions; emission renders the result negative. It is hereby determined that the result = 0.22 nm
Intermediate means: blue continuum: 13.3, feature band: 11.6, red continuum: 12.2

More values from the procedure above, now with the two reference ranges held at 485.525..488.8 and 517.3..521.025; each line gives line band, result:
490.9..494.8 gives 0.03 nm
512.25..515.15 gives 0.12 nm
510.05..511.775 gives 0.07 nm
